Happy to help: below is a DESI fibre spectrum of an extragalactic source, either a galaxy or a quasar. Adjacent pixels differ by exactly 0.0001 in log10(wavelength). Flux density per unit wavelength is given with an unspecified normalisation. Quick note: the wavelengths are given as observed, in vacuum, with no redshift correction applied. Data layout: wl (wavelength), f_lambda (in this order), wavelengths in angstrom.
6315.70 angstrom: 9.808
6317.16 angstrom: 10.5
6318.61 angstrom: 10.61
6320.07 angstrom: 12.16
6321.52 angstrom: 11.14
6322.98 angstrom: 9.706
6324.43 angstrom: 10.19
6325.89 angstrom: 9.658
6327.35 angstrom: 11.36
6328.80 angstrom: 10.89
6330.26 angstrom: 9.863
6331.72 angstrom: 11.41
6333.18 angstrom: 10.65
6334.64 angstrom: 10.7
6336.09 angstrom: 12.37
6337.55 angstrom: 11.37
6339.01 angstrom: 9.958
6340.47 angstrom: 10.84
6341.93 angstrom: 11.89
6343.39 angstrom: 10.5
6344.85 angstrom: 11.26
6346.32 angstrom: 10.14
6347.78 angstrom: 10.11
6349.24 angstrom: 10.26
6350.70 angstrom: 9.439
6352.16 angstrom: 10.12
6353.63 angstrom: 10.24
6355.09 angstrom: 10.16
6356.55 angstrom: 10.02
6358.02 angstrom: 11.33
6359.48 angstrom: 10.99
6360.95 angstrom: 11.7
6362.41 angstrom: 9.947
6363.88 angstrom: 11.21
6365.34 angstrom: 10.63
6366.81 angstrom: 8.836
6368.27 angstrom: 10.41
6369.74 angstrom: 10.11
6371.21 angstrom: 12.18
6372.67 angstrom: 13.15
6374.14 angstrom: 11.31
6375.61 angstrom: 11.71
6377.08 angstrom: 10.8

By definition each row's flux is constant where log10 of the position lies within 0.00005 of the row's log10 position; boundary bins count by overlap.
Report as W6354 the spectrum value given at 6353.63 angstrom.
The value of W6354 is 10.24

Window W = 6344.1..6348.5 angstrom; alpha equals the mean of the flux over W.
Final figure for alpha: 10.5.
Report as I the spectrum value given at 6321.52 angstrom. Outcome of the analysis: 11.14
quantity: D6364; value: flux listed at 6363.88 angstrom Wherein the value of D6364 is 11.21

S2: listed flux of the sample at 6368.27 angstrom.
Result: 10.41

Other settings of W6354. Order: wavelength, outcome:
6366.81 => 8.836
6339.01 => 9.958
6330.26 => 9.863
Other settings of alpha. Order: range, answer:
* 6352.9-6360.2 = 10.6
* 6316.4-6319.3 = 10.5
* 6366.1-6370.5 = 9.8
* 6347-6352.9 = 9.98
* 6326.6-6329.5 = 11.1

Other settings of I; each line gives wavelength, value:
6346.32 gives 10.14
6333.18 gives 10.65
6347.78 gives 10.11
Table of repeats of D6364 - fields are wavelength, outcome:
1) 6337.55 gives 11.37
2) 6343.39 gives 10.5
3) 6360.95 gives 11.7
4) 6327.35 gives 11.36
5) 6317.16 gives 10.5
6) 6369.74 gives 10.11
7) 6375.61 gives 11.71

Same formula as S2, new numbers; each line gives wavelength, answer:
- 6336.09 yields 12.37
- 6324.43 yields 10.19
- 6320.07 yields 12.16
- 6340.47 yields 10.84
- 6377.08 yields 10.8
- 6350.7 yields 9.439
